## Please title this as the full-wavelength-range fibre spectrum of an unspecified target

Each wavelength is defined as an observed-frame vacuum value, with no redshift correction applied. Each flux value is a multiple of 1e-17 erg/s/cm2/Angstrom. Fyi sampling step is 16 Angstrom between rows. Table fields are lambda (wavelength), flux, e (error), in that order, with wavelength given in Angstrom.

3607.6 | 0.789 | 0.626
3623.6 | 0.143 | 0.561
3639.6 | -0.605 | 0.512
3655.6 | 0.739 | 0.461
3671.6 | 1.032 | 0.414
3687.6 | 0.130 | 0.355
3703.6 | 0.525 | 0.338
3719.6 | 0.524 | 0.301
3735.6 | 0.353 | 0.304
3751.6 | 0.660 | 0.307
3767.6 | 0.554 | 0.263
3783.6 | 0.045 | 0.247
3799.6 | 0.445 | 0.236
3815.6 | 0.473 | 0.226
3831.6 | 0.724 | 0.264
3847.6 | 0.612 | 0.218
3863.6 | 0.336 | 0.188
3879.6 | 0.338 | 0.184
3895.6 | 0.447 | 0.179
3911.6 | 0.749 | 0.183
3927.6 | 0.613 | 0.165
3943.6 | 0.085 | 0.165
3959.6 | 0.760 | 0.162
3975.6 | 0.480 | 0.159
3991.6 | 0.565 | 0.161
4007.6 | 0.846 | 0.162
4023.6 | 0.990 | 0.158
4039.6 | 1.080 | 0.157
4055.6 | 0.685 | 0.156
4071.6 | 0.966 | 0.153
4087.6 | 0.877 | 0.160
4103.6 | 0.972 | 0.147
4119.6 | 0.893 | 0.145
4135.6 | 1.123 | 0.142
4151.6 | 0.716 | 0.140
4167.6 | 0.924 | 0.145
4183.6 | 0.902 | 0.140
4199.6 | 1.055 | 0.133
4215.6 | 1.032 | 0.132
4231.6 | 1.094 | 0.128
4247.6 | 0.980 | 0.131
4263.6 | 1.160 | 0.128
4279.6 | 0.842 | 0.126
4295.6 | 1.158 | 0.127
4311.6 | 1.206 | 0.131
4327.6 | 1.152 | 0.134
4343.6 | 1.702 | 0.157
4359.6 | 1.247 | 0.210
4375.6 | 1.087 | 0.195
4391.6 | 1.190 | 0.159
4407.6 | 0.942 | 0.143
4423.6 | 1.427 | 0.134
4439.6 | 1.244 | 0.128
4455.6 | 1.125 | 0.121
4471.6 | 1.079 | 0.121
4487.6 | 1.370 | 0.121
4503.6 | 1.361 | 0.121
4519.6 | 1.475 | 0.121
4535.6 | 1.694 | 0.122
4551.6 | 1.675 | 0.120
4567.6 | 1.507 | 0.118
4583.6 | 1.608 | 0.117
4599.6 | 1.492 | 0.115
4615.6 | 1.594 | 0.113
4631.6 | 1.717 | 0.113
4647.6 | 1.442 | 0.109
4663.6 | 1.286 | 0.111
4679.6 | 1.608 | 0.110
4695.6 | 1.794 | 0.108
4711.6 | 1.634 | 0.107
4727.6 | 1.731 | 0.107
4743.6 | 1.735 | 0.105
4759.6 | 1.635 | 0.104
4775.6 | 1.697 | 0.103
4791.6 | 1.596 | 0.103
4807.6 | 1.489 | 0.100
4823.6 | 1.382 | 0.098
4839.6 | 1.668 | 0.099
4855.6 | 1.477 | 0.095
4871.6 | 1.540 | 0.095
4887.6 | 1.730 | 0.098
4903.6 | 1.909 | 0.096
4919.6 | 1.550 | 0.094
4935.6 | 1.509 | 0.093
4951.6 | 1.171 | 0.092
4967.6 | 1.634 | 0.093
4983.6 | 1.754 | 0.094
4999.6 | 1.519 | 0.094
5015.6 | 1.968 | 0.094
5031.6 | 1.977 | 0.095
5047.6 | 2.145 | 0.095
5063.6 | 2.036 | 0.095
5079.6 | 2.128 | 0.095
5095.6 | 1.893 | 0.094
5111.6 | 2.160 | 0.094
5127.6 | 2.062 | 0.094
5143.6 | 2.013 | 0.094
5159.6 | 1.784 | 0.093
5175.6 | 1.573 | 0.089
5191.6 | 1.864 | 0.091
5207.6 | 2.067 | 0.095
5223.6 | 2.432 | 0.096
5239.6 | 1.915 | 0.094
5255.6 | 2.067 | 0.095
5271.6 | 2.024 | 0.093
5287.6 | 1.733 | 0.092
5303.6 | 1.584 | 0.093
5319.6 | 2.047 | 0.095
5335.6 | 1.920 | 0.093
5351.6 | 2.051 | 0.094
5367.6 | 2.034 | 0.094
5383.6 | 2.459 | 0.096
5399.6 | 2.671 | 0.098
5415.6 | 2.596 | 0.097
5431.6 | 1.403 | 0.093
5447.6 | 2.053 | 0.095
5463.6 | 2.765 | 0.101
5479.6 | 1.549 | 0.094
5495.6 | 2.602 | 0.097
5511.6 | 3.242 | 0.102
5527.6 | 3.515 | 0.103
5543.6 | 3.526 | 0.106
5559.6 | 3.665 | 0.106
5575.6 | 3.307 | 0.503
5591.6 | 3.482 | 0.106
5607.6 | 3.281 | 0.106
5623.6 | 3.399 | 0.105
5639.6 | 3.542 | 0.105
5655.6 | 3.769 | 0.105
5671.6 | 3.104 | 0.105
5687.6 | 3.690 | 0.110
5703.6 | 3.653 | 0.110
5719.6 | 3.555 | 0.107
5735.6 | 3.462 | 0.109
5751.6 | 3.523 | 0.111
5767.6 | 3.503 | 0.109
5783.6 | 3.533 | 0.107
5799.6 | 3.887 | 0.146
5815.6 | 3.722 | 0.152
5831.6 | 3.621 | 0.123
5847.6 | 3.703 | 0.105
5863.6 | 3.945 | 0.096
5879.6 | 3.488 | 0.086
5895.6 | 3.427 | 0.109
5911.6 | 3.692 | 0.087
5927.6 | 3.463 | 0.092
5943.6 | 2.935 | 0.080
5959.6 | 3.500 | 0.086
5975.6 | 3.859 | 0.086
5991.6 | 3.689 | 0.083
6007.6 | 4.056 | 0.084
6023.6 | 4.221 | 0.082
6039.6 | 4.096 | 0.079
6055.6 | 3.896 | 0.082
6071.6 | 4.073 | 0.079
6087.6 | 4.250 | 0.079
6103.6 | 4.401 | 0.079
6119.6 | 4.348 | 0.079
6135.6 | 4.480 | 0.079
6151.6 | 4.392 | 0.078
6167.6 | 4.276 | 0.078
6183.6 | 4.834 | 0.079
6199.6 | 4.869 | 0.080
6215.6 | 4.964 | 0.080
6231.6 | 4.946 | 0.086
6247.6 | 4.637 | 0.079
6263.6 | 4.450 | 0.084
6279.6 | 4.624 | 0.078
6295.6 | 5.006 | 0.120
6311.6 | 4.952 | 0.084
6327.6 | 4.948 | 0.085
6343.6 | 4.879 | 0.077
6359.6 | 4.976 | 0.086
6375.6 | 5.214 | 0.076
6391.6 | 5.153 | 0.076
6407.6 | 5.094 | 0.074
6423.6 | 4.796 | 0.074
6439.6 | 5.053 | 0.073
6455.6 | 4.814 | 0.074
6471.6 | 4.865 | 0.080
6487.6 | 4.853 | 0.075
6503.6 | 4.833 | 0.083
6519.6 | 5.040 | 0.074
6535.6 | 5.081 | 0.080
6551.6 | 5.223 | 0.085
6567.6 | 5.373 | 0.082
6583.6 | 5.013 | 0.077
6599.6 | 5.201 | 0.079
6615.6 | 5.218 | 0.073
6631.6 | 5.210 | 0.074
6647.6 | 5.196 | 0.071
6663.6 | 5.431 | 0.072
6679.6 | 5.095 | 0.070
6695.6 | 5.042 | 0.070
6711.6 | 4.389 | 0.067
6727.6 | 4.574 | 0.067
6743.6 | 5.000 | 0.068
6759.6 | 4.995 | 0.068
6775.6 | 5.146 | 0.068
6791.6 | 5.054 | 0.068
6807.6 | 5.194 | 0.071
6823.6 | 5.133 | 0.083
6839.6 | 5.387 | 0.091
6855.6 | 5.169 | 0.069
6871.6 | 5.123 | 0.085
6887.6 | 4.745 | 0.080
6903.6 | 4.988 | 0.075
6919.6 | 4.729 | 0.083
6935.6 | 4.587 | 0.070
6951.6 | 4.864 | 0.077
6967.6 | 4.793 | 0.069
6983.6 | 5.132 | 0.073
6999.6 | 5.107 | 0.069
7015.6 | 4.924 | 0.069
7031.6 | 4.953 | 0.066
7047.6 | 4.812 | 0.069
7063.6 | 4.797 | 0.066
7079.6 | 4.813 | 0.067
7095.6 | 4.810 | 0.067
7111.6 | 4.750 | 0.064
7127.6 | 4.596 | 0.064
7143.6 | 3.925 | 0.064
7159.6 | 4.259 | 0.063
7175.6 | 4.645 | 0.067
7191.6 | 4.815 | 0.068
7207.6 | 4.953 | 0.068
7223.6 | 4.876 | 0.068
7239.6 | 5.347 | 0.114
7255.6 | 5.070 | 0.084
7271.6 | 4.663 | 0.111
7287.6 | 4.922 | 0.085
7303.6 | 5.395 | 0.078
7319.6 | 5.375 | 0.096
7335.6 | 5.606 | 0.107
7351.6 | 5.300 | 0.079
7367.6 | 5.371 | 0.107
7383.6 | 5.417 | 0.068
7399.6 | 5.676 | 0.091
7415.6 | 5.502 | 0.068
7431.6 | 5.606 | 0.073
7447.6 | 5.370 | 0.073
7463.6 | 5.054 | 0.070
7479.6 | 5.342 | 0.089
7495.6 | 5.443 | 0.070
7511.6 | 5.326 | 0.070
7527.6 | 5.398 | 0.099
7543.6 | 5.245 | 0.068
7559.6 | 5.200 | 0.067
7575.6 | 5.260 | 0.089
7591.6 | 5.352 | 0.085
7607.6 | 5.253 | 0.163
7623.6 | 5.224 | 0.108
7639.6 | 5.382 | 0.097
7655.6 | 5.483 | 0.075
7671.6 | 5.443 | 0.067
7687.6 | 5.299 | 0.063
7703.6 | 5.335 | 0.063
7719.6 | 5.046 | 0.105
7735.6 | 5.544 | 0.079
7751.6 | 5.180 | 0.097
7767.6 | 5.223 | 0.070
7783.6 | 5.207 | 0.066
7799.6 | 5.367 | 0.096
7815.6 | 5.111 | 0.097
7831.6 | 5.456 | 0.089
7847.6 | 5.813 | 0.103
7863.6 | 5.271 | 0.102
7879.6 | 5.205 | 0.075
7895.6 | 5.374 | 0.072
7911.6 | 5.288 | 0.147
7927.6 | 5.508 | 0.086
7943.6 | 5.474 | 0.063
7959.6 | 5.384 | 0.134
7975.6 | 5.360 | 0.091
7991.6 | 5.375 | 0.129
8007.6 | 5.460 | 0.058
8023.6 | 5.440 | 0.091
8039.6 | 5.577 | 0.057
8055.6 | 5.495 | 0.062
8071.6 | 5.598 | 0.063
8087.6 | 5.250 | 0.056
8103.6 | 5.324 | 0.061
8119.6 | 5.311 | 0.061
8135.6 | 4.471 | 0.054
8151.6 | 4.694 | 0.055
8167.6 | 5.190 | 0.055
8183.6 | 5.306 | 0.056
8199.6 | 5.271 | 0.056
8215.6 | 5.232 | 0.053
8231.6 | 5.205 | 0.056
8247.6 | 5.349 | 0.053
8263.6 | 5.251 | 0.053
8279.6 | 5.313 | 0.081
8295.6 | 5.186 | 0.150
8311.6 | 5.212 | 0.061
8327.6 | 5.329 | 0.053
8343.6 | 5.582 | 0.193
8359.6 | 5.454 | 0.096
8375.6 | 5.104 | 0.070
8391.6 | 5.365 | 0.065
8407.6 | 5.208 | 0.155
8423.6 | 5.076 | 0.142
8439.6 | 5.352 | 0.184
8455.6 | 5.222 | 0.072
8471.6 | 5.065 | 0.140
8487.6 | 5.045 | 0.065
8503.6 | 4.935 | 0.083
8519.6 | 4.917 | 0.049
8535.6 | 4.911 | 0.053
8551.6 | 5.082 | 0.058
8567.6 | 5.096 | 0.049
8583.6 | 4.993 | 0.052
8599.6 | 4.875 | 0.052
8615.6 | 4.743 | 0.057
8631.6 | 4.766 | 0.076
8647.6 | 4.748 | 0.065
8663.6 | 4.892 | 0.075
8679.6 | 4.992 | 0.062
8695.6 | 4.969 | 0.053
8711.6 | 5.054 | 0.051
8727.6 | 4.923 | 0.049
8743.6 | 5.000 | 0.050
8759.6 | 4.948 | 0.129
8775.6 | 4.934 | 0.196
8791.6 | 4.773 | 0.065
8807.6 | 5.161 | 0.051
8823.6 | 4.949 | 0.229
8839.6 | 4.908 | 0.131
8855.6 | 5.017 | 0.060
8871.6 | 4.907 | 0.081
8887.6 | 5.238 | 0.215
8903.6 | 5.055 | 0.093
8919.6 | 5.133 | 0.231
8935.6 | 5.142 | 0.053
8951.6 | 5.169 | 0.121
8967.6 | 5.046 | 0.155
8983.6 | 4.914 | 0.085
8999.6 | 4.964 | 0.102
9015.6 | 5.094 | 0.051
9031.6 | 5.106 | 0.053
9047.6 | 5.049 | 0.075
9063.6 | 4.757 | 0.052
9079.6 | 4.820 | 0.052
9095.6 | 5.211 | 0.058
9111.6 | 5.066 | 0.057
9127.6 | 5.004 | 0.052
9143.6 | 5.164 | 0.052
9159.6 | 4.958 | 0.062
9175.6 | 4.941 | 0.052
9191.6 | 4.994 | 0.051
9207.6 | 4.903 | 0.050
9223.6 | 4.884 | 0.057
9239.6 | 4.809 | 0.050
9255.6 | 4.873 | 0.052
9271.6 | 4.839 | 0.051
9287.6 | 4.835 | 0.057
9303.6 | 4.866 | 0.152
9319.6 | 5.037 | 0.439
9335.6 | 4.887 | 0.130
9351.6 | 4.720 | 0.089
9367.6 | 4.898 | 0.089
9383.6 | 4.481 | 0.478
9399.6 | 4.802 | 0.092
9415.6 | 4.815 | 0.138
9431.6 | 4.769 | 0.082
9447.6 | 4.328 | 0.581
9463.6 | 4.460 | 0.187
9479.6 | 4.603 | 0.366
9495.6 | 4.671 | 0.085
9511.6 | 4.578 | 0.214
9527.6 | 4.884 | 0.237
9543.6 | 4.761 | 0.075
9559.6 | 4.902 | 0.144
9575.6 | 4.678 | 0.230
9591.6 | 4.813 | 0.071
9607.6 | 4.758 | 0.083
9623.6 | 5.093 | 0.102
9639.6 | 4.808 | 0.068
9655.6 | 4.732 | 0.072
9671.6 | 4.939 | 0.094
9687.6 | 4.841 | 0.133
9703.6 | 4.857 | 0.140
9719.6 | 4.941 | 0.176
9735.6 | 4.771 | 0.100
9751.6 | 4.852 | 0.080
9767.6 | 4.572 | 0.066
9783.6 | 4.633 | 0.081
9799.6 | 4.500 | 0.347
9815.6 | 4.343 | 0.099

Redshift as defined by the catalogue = 0.38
